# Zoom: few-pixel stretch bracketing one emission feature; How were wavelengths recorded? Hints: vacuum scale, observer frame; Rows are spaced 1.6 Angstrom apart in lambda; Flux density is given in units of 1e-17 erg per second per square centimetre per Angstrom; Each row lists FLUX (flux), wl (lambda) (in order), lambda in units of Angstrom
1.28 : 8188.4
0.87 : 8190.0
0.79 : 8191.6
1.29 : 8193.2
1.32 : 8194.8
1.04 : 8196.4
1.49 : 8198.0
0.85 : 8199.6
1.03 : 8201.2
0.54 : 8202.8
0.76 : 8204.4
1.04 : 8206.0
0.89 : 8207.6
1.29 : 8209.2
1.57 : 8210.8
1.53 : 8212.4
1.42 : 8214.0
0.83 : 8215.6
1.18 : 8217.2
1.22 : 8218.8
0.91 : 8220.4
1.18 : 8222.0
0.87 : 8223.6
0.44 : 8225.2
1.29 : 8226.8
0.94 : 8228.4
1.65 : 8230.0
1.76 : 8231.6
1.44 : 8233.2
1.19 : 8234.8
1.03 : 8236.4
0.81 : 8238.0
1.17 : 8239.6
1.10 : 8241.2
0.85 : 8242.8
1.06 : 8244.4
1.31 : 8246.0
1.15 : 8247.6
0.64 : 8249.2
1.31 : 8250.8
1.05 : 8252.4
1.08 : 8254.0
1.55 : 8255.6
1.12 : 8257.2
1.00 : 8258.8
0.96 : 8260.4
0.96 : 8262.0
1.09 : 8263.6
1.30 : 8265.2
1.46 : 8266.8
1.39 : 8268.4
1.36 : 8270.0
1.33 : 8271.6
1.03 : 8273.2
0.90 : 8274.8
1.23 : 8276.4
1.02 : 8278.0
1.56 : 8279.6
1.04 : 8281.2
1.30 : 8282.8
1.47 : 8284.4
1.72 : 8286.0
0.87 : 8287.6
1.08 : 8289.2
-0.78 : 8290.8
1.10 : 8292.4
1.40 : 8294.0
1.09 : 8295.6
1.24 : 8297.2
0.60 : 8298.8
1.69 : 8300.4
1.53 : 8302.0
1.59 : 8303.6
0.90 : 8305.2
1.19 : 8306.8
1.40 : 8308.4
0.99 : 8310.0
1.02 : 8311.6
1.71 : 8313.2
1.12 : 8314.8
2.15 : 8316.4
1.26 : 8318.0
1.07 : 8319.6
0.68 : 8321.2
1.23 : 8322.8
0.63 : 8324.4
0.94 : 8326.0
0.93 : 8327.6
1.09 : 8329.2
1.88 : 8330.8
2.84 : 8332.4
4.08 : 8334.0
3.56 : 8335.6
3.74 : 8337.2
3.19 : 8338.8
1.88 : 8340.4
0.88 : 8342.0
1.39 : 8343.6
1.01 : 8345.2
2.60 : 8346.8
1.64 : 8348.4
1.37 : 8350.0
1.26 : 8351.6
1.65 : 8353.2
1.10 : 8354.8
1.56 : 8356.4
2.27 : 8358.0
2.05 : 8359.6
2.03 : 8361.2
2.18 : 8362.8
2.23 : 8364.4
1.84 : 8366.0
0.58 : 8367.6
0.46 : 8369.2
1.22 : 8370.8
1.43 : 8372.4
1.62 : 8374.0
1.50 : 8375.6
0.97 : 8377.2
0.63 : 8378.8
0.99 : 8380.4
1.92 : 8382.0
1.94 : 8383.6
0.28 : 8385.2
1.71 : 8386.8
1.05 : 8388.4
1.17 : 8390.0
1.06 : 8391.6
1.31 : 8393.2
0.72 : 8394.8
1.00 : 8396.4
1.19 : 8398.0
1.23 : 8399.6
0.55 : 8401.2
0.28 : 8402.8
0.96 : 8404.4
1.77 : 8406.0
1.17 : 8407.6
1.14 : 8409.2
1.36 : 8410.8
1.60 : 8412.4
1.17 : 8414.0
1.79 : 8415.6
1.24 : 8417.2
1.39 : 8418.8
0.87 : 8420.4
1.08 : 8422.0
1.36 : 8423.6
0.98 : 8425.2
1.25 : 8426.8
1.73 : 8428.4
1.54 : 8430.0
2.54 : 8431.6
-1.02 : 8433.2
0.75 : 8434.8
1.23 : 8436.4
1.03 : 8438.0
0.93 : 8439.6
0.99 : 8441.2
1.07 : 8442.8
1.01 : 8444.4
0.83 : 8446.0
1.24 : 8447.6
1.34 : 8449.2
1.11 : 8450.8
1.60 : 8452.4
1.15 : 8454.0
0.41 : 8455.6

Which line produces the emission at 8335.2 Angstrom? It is Halpha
